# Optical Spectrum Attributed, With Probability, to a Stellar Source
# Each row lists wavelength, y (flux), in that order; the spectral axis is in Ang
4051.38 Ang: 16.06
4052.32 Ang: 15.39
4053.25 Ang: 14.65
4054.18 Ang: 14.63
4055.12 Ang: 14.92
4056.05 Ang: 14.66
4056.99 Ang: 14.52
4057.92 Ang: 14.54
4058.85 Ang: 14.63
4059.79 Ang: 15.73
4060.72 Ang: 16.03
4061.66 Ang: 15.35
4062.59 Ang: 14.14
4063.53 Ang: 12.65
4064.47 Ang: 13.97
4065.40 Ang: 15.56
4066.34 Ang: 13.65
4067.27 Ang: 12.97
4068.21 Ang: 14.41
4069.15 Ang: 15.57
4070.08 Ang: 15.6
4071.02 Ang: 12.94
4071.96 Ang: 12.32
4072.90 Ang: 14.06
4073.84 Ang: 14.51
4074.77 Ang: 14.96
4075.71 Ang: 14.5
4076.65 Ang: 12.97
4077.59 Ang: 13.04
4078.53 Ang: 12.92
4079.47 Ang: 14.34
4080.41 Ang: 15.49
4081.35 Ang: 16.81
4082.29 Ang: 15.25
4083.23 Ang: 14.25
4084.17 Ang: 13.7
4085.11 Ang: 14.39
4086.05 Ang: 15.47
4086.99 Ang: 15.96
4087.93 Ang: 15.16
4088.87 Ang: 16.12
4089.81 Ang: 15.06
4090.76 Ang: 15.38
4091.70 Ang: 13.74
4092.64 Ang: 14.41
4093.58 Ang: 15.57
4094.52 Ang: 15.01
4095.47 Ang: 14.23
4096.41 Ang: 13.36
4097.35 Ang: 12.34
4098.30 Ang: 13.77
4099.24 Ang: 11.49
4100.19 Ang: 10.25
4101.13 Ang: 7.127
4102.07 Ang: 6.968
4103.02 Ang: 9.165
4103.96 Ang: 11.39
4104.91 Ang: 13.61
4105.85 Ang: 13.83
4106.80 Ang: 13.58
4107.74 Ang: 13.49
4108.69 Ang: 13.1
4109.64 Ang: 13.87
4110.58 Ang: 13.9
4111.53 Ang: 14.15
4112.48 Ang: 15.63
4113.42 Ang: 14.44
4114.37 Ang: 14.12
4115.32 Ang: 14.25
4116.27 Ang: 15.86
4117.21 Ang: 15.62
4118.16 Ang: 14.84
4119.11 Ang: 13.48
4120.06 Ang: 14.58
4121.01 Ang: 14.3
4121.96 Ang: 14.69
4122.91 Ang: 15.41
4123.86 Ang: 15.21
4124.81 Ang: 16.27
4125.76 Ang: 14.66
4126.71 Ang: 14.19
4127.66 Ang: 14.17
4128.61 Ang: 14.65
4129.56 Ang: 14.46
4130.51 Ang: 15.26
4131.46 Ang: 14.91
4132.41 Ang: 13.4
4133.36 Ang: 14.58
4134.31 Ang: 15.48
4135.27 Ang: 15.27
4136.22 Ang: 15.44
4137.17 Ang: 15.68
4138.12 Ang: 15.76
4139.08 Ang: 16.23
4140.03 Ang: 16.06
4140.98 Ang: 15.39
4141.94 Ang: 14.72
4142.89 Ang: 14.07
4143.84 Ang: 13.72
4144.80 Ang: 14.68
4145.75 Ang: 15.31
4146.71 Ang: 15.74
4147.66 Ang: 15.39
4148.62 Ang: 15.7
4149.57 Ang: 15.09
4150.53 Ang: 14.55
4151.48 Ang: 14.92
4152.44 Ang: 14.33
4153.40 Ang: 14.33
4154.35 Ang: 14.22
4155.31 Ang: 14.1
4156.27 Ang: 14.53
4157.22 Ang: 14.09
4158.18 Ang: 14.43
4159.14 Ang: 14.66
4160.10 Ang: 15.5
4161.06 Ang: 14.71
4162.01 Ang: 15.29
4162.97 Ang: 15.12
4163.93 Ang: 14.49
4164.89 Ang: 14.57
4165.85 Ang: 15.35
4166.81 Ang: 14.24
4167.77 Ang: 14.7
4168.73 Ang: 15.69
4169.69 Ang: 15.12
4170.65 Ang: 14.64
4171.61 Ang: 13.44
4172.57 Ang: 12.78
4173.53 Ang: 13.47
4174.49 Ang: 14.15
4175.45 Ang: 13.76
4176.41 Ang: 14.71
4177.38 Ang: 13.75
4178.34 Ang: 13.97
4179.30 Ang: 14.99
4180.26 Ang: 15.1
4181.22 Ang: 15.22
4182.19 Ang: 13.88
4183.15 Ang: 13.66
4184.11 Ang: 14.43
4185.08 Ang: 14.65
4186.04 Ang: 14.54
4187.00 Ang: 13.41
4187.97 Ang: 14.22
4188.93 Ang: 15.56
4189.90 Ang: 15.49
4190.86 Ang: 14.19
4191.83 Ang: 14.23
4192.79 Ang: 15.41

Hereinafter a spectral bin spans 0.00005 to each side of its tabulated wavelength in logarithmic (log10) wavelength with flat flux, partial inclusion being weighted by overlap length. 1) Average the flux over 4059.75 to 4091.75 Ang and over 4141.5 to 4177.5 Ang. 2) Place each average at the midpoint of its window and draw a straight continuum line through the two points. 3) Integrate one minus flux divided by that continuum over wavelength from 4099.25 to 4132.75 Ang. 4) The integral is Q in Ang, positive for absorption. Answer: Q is 2.1 Ang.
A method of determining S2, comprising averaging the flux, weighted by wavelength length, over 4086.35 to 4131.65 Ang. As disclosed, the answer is 13.9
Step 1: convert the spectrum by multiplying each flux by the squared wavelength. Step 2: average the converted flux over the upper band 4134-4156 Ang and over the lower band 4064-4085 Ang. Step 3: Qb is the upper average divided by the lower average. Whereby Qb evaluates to 1.09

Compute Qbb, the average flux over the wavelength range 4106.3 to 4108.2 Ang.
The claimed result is 13.5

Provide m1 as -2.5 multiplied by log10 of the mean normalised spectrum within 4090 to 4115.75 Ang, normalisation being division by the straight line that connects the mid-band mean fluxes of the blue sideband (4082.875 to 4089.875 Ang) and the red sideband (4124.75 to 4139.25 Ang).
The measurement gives 0.15 mag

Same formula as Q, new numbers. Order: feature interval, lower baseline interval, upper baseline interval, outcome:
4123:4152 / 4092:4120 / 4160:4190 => -2.6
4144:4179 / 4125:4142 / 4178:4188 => 0.2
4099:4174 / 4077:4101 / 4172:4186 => -0.5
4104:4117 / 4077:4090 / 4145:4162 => 0.7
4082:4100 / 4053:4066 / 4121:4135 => 0.4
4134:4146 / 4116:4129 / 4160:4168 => -0.3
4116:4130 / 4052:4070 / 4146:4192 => -0.2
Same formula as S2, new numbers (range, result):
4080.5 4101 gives 14.3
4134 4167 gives 14.9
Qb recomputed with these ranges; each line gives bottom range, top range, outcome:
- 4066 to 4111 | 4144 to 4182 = 1.11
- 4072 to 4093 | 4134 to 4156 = 1.06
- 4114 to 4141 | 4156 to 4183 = 0.99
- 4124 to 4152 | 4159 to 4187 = 0.98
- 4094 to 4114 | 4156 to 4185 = 1.18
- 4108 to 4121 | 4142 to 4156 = 1.04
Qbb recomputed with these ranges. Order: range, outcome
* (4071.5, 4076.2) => 14.1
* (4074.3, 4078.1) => 13.9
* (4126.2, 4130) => 14.4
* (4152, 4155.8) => 14.2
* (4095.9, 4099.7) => 12.8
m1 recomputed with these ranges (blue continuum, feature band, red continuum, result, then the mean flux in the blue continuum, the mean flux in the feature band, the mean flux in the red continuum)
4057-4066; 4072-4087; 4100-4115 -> -0.05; 14.7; 14.4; 12.5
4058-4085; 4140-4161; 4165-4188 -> -0.03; 14.4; 14.8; 14.3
